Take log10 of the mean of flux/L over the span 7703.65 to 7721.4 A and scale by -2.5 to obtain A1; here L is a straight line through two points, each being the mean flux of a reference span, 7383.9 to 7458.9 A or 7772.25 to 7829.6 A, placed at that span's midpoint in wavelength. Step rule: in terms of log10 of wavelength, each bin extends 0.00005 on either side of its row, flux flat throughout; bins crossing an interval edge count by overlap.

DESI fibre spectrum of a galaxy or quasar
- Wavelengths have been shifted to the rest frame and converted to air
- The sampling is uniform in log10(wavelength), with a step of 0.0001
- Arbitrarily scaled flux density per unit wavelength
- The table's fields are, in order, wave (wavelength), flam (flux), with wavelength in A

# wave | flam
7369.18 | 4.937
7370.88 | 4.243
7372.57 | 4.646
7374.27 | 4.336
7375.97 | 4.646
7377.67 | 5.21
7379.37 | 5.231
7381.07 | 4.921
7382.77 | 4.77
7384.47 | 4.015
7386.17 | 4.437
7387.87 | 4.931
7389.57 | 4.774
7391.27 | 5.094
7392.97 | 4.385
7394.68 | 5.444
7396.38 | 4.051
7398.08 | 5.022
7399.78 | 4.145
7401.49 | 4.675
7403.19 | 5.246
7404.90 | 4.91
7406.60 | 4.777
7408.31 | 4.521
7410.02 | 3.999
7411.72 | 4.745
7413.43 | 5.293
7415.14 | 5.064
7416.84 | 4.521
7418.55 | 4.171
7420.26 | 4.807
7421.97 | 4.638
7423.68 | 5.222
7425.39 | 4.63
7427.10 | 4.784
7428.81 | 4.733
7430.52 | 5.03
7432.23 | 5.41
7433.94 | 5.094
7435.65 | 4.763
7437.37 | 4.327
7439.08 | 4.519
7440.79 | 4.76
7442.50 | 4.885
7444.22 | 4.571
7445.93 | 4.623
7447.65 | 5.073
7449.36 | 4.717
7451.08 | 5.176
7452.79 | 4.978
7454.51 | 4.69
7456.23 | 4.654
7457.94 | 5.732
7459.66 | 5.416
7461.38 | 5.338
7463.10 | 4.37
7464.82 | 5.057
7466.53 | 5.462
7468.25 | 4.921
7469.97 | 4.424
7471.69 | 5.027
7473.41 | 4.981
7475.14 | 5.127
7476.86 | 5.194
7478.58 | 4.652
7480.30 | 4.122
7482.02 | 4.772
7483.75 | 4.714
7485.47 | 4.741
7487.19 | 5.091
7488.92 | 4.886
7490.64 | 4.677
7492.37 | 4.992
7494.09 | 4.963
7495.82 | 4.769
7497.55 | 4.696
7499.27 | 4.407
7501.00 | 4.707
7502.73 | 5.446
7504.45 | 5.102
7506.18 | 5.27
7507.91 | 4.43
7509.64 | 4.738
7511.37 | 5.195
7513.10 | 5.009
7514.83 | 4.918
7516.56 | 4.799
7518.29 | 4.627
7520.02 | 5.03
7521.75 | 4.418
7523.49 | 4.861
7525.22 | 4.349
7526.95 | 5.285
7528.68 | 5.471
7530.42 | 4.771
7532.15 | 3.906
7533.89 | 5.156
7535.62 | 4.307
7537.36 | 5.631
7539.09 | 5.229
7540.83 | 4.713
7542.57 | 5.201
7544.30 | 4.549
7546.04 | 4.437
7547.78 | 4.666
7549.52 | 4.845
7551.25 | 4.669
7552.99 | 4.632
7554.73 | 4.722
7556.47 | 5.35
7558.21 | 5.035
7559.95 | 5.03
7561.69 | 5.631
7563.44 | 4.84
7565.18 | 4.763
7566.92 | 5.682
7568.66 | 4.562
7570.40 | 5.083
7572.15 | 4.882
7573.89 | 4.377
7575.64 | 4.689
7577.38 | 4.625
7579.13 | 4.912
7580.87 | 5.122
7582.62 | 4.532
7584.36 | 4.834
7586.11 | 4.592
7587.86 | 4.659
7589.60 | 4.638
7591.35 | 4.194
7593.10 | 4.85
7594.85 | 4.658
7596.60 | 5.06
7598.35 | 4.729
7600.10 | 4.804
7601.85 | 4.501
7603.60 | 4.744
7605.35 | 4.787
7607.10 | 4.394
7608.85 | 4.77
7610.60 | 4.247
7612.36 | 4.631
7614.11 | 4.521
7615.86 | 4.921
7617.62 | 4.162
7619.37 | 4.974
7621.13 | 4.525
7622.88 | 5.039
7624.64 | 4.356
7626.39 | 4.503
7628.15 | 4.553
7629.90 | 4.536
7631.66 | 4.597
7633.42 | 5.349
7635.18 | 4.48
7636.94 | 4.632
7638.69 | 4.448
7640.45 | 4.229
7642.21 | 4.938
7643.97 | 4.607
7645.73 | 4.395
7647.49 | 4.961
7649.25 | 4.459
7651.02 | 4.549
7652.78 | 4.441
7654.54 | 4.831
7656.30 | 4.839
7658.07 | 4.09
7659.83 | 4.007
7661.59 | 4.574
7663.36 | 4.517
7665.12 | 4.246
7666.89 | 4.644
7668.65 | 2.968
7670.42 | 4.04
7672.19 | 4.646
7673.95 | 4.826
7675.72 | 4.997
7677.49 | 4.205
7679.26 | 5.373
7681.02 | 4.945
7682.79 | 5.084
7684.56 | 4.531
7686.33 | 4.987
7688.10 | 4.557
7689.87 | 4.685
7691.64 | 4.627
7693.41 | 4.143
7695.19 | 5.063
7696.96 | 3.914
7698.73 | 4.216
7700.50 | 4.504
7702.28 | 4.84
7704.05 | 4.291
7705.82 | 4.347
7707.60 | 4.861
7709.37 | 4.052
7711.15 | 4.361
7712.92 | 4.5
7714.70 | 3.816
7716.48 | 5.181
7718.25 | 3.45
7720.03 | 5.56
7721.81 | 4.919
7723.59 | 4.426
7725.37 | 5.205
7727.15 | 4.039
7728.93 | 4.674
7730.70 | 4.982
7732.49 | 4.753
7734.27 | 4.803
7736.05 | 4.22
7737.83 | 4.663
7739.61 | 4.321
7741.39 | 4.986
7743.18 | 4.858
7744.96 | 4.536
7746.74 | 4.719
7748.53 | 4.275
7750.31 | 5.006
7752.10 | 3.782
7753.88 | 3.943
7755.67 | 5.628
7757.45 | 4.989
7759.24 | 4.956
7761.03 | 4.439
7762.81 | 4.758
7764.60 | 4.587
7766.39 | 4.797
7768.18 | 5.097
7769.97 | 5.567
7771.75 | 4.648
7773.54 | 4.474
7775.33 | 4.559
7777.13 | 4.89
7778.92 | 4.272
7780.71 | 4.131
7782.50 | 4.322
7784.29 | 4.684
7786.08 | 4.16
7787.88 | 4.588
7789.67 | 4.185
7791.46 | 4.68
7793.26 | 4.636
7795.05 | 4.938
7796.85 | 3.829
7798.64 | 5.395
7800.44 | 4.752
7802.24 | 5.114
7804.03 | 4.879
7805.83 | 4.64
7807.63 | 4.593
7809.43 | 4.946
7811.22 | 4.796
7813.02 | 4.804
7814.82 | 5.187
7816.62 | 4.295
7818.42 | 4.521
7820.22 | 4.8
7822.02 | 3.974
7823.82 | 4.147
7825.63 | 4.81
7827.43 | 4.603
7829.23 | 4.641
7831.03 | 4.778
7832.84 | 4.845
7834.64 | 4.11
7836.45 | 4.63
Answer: 0.04 mag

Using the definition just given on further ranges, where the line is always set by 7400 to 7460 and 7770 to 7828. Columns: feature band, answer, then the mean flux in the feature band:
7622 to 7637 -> 0.01 mag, 4.67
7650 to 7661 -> 0.06 mag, 4.46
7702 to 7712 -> 0.05 mag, 4.44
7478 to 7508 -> -0.01 mag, 4.81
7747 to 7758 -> 0.01 mag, 4.6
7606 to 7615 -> 0.05 mag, 4.52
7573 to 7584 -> 0.00 mag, 4.72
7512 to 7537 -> -0.01 mag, 4.8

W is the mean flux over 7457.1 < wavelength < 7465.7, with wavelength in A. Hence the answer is 5.18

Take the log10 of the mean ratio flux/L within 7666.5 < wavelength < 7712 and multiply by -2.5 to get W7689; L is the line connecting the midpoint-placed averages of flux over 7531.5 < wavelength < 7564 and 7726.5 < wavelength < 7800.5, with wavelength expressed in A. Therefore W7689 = 0.04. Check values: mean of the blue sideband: 4.88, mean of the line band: 4.53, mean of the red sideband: 4.63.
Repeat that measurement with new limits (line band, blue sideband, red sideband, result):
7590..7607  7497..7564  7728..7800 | 0.028 mag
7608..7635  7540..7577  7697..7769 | 0.031 mag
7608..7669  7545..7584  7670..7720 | 0.035 mag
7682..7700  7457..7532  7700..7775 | 0.026 mag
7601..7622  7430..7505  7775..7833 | 0.040 mag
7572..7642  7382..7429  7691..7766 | -0.006 mag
